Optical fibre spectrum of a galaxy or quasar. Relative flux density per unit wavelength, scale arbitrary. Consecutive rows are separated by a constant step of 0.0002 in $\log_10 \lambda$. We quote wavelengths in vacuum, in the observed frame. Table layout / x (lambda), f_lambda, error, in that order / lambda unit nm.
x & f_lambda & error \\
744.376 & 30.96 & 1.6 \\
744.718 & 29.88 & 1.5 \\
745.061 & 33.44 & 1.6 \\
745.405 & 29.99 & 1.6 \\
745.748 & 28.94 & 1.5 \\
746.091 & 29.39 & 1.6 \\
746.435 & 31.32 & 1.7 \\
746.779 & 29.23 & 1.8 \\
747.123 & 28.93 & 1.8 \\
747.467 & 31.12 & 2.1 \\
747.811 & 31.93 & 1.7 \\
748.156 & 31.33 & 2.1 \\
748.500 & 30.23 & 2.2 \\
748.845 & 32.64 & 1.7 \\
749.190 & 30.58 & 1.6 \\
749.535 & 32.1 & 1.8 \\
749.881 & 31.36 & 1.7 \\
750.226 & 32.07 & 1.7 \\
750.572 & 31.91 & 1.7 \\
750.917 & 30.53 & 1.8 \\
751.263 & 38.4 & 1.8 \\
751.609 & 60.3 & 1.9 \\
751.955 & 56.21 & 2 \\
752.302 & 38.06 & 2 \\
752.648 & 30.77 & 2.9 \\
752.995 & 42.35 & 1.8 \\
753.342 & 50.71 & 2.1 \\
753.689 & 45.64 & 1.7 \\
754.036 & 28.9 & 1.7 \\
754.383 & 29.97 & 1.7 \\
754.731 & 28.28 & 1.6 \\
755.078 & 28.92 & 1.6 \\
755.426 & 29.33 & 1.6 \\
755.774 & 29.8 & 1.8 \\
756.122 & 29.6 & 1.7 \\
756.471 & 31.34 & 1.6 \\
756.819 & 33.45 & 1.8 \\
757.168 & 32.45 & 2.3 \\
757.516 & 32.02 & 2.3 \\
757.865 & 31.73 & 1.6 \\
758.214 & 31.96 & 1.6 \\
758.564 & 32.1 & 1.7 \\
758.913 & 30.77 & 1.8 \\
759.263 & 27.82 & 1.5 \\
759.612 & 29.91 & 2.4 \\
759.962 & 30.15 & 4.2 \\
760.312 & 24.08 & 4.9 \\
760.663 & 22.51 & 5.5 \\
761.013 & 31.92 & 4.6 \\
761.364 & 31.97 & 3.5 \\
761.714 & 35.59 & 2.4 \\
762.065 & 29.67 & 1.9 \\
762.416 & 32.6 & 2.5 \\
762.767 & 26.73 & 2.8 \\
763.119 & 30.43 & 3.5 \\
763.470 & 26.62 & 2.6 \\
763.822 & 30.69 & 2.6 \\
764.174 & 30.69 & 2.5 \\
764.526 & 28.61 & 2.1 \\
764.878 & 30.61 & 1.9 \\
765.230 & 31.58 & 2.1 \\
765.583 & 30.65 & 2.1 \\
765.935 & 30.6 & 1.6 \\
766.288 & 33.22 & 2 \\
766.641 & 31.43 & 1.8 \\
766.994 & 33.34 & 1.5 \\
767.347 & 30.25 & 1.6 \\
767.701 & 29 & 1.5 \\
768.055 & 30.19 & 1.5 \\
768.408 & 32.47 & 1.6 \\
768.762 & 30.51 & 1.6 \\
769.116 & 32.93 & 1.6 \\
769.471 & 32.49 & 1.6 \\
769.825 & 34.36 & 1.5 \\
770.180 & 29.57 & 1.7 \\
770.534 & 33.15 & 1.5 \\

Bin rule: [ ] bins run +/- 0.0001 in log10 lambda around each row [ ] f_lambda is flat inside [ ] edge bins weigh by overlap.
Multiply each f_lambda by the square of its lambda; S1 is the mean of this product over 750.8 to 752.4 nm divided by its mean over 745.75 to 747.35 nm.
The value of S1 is 1.6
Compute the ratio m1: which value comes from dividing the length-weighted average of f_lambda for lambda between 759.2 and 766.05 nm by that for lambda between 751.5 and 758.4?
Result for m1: 0.83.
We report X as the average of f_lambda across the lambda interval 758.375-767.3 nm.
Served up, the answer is 30.2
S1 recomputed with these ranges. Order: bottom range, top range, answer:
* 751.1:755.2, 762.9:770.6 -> 0.80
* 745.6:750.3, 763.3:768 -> 1.04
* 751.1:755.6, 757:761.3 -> 0.78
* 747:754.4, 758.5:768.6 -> 0.86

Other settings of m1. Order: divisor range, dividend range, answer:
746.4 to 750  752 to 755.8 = 1.15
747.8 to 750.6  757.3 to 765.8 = 0.95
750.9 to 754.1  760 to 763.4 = 0.68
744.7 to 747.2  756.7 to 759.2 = 1.05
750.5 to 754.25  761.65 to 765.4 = 0.73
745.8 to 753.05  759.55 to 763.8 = 0.85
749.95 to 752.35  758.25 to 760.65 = 0.71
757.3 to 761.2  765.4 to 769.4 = 1.06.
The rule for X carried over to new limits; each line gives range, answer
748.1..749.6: 31.3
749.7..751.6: 35.2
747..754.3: 36.5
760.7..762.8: 31.2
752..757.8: 34.3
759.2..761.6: 28.6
